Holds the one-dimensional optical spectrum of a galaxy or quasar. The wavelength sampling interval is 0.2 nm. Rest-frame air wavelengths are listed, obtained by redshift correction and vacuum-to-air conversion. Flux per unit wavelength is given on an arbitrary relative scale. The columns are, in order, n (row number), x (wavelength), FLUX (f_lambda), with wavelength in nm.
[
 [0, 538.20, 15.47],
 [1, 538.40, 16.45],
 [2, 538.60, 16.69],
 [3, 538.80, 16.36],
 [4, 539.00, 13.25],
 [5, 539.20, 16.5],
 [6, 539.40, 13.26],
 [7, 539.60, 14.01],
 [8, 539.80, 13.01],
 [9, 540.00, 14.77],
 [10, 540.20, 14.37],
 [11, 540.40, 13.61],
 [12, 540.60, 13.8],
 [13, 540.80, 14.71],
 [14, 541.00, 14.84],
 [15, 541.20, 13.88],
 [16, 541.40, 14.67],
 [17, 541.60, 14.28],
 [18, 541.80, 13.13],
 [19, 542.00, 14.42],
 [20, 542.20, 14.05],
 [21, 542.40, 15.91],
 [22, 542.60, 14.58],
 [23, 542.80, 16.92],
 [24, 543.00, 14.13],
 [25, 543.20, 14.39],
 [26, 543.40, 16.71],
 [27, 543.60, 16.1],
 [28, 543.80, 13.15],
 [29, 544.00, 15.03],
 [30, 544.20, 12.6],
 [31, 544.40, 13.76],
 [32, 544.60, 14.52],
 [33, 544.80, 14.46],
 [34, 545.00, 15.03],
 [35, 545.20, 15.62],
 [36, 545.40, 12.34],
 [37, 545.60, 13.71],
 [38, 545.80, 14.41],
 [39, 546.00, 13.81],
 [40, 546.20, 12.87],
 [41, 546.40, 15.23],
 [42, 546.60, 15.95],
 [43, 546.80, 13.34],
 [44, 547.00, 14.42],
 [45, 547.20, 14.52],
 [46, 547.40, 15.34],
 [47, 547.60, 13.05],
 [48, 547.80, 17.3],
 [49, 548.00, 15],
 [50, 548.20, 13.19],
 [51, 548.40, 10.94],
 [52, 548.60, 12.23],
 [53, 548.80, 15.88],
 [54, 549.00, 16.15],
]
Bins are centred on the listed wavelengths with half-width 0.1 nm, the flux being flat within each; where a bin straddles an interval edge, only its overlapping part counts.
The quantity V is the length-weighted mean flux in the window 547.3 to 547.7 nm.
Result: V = 14.2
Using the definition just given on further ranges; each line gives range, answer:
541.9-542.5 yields 14.8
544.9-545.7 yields 14.2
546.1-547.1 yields 14.4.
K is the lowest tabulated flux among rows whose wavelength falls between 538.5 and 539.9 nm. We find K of 13.01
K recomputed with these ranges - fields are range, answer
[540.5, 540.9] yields 13.8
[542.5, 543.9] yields 13.15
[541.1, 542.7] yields 13.13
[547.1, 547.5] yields 14.52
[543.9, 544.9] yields 12.6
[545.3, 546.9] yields 12.34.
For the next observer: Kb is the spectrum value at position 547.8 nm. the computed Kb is 17.3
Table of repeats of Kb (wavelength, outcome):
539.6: 14.01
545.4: 12.34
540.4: 13.61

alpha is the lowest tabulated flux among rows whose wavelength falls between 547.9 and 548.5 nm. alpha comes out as 10.94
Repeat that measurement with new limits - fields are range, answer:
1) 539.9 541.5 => 13.61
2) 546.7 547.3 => 13.34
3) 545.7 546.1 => 13.81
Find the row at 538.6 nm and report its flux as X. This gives 16.69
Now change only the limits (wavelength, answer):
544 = 15.03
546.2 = 12.87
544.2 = 12.6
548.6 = 12.23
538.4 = 16.45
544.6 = 14.52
